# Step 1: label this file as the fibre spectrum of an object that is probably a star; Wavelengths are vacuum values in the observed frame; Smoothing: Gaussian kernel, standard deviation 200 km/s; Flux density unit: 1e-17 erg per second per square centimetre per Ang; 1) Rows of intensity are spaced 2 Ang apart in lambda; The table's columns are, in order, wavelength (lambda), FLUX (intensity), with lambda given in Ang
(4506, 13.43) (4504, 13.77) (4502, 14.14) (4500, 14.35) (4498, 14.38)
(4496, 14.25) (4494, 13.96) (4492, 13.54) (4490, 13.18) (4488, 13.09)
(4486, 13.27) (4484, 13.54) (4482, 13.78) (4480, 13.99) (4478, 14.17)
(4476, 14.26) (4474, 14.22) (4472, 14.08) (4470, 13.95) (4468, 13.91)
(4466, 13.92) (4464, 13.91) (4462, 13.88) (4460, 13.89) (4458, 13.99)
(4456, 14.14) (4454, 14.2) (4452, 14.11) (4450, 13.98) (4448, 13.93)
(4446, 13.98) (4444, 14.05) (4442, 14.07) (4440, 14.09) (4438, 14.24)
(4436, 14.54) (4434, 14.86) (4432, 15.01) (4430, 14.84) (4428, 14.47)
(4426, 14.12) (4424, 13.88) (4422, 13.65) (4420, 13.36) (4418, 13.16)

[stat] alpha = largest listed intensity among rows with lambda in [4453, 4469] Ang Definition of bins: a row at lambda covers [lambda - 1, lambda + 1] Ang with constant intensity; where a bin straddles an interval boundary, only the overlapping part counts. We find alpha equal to 14.2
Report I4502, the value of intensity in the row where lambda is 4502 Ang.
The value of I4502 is 14.14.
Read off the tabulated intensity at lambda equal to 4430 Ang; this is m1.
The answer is 14.84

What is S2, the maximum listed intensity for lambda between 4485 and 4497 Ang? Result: 14.25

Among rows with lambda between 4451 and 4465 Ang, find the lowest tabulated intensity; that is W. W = 13.88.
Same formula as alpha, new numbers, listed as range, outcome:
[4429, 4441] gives 15.01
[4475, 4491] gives 14.26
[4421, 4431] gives 14.84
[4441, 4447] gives 14.07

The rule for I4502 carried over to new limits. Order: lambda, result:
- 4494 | 13.96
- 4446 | 13.98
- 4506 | 13.43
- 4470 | 13.95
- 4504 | 13.77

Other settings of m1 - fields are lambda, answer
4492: 13.54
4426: 14.12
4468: 13.91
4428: 14.47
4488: 13.09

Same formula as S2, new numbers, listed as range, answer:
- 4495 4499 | 14.38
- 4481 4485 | 13.78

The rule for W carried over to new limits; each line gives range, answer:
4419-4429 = 13.36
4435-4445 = 14.05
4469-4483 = 13.78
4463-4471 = 13.91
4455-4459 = 13.99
